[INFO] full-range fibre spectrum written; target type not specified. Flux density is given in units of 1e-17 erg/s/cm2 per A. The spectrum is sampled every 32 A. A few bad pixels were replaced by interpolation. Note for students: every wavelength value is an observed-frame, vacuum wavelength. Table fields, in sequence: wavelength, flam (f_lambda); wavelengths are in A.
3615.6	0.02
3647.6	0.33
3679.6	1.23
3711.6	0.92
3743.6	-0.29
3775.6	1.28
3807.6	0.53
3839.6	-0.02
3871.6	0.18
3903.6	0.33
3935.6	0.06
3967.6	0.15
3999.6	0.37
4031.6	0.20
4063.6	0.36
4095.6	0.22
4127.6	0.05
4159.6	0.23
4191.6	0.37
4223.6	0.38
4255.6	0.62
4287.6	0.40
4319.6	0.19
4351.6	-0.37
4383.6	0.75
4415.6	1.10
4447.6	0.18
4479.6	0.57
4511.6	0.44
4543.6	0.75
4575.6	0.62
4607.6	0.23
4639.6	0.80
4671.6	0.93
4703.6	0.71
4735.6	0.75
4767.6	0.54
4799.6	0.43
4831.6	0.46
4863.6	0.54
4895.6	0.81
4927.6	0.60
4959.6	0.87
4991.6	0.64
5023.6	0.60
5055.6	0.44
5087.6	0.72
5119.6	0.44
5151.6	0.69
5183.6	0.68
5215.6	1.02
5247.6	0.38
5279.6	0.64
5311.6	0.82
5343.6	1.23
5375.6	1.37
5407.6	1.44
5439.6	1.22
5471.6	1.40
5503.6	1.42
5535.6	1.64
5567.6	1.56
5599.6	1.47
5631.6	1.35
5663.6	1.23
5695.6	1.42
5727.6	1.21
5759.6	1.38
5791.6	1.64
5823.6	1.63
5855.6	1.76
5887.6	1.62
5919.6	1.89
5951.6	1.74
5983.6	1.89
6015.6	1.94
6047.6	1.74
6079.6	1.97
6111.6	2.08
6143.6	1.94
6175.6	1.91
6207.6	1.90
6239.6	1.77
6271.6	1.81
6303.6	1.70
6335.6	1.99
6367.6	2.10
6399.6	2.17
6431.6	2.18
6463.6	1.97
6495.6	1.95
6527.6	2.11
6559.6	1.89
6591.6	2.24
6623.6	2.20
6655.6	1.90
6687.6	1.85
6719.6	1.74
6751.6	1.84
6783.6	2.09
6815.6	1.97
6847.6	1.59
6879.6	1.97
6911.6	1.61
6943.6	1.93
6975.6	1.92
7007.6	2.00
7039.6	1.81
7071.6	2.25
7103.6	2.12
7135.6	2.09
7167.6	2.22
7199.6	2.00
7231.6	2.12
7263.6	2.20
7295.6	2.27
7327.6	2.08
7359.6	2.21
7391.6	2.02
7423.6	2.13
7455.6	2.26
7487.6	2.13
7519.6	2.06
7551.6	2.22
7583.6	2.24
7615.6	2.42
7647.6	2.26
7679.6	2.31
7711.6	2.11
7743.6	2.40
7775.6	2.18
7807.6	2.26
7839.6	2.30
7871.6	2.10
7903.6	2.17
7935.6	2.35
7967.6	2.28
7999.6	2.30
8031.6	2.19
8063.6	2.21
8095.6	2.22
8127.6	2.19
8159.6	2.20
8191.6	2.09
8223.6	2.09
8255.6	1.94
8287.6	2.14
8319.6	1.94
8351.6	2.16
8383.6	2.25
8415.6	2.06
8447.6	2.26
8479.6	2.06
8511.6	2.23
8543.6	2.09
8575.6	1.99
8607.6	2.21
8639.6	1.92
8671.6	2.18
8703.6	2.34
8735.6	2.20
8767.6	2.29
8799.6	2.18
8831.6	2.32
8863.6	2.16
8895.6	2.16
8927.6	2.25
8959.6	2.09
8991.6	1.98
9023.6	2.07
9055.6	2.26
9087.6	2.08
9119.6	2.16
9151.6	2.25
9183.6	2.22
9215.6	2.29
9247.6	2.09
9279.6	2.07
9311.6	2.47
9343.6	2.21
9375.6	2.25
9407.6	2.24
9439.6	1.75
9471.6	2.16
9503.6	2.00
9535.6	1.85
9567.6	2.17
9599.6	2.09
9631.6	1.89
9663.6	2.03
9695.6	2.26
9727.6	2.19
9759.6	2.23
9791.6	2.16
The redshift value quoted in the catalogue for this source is 0.335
